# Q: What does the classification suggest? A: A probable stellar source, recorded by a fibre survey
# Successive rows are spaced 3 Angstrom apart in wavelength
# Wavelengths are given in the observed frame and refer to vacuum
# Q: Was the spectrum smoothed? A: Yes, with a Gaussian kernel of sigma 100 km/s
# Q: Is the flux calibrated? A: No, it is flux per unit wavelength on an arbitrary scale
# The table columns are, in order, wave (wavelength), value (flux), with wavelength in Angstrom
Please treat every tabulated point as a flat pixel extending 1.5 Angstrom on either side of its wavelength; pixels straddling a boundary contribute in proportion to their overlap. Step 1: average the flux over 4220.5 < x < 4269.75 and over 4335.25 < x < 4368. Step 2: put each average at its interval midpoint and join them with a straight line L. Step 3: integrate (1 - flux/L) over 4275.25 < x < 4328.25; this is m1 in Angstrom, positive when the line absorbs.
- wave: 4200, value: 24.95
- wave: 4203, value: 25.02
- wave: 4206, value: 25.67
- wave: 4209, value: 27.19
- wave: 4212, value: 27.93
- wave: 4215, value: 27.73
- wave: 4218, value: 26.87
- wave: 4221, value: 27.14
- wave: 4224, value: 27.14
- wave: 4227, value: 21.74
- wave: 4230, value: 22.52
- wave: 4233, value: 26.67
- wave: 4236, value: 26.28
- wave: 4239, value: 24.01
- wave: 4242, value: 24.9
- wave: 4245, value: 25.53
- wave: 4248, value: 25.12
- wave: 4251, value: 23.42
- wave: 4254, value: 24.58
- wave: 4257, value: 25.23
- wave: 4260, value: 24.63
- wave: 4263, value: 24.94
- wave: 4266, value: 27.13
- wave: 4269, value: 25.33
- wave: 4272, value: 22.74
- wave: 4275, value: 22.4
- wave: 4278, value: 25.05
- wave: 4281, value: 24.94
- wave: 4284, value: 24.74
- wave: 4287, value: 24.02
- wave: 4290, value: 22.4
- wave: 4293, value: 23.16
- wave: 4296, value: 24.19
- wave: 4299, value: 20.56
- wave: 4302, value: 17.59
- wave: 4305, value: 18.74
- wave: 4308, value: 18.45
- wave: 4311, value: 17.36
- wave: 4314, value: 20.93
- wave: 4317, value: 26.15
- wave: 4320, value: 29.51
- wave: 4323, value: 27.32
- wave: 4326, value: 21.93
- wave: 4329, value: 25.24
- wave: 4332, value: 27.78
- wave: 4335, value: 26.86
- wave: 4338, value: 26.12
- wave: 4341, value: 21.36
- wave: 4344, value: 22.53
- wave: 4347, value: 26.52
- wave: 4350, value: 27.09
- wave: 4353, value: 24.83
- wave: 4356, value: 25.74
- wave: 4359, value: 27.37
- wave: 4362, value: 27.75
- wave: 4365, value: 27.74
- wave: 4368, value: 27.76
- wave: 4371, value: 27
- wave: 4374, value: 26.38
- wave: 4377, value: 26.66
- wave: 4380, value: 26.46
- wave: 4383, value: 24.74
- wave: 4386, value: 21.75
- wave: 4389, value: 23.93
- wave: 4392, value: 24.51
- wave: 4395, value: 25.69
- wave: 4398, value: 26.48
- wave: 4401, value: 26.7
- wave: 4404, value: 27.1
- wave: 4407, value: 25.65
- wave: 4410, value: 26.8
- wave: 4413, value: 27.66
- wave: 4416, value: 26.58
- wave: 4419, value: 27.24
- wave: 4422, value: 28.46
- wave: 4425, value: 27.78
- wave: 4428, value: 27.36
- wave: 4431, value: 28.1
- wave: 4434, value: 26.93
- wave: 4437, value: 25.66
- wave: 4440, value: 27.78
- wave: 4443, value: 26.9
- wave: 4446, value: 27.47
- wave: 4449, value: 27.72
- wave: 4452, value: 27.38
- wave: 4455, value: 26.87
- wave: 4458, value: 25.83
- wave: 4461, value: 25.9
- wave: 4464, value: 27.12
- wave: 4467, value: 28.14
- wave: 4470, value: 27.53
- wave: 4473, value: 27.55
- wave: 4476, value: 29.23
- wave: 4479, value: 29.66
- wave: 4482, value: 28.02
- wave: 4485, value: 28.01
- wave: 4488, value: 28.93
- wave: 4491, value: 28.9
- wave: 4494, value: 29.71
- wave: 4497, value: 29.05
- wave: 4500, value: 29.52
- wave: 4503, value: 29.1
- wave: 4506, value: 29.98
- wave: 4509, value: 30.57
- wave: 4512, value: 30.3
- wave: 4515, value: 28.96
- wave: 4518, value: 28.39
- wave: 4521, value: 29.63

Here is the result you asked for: 5.6 Angstrom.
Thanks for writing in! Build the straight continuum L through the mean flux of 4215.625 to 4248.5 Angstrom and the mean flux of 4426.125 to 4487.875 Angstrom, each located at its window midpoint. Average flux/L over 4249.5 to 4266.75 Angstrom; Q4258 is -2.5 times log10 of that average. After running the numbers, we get 0.03 mag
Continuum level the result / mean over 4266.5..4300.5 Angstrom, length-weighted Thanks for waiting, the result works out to 23.7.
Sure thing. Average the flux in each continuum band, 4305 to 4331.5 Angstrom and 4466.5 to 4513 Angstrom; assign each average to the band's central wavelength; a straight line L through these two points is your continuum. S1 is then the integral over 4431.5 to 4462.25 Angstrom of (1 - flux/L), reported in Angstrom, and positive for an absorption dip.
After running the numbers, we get 0.8 Angstrom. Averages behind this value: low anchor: 23.3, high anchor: 29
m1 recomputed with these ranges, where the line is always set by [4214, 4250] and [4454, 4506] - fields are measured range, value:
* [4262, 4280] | 0.9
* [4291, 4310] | 4.2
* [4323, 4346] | 1.6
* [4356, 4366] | -0.2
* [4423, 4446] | 0.4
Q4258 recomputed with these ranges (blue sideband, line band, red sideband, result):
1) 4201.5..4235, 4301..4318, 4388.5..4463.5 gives 0.312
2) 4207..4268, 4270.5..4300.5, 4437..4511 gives 0.116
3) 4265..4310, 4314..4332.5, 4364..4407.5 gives -0.086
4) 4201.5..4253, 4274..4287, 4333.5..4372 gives 0.063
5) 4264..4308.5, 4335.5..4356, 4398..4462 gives -0.014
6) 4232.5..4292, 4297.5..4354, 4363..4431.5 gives 0.089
